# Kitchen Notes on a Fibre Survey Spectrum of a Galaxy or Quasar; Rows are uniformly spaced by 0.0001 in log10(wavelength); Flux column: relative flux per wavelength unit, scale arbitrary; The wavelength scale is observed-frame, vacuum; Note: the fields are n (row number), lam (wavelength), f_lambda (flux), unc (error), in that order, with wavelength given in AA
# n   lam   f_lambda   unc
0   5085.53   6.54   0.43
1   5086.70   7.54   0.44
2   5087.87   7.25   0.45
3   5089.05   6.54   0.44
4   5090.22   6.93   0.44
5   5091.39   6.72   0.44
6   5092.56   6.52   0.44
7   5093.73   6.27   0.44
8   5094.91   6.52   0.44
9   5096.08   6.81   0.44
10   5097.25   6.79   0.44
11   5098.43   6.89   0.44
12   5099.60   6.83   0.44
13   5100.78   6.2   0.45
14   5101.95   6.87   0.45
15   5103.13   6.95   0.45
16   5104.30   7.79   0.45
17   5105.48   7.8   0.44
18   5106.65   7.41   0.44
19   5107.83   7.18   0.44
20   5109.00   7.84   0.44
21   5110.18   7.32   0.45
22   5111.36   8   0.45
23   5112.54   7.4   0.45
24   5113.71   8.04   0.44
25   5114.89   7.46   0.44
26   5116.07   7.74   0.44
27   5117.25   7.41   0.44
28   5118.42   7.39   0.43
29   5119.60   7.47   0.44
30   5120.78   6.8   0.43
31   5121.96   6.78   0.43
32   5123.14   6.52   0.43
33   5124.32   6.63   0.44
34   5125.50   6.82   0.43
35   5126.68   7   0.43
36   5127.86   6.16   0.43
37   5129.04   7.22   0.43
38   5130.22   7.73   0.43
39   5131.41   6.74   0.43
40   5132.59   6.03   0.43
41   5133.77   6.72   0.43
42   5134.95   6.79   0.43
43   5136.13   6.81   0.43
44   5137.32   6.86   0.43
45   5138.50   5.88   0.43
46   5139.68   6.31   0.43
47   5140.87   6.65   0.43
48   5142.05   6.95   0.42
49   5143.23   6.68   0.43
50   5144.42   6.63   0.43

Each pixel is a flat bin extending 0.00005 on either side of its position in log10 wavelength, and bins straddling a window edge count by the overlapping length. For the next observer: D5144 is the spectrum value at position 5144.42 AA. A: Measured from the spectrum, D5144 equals 6.63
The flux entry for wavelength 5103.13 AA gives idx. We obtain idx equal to 6.95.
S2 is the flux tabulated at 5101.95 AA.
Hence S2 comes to 6.87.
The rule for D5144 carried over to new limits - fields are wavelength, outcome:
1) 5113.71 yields 8.04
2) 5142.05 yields 6.95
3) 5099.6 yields 6.83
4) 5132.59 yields 6.03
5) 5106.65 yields 7.41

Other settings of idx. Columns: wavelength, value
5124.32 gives 6.63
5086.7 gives 7.54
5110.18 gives 7.32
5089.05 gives 6.54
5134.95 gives 6.79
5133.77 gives 6.72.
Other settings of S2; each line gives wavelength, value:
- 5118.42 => 7.39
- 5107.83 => 7.18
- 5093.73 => 6.27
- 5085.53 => 6.54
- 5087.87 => 7.25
